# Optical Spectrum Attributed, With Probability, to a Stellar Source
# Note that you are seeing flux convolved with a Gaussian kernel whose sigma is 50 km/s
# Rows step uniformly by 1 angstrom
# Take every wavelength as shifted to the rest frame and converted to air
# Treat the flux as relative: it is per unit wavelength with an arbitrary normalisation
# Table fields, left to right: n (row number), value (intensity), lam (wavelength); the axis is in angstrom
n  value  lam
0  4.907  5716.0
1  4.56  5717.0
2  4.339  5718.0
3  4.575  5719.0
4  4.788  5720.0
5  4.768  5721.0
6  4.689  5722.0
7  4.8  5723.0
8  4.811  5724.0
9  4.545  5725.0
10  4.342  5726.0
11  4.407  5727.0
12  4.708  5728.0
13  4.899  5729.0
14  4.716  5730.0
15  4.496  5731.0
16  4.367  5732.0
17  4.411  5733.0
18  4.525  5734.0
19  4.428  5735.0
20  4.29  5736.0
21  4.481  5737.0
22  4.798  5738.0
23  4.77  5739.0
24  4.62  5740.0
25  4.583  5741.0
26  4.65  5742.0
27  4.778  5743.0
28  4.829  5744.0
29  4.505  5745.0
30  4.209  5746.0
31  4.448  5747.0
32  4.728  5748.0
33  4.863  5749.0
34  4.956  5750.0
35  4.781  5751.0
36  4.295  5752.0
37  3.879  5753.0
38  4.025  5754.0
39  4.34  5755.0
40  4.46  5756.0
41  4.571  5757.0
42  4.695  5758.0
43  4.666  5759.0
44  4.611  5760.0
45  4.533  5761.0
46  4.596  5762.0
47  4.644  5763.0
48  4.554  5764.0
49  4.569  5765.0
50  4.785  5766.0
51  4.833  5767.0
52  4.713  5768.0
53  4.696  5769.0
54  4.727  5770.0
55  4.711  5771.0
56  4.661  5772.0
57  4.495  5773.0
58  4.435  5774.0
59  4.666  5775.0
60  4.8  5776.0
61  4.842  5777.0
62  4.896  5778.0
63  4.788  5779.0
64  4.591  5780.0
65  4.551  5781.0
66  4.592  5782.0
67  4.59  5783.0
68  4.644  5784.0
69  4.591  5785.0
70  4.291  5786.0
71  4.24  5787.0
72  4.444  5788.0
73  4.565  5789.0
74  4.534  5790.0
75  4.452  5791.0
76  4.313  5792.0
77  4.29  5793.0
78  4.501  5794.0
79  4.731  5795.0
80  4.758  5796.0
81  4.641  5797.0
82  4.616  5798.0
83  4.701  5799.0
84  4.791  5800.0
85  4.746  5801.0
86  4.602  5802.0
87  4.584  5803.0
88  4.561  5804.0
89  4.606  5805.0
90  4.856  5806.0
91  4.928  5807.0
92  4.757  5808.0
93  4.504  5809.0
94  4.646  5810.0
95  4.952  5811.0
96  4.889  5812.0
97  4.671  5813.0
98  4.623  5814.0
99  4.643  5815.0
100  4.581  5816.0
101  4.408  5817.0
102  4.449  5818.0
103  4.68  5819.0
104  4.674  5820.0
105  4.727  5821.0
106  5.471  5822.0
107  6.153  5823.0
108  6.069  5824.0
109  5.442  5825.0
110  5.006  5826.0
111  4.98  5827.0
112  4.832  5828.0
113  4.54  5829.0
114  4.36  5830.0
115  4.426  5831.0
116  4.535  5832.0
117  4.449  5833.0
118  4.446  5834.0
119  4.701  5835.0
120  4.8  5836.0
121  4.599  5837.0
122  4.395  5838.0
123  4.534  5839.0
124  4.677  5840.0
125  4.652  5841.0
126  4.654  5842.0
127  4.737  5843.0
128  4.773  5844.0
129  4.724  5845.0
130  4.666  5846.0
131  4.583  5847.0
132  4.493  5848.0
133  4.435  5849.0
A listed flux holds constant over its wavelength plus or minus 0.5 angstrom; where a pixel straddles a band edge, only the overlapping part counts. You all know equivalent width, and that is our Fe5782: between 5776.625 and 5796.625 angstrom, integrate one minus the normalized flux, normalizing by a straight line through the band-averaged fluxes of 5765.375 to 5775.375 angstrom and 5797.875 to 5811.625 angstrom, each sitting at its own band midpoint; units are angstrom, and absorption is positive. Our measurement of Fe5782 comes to 0.6 angstrom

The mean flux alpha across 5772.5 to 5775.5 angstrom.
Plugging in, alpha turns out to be 4.53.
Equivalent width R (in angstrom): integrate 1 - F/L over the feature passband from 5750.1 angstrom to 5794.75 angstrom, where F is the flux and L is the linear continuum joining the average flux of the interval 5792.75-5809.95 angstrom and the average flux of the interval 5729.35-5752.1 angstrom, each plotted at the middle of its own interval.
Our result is 0.7 angstrom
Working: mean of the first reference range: 4.6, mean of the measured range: 4.56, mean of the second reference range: 4.66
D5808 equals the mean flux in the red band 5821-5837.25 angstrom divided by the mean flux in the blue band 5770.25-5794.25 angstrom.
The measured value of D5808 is 1.1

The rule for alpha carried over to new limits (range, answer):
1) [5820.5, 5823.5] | 5.45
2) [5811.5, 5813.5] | 4.78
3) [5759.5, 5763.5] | 4.6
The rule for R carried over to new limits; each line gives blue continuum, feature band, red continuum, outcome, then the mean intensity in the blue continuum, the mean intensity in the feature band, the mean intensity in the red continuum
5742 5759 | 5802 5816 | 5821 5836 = 0.41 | 4.53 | 4.7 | 4.94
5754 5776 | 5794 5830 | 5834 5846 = -1.38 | 4.61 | 4.81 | 4.65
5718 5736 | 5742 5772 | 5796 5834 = 0.42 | 4.59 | 4.59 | 4.78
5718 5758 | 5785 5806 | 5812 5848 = 0.59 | 4.57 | 4.56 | 4.76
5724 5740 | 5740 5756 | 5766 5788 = 0.20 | 4.56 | 4.53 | 4.63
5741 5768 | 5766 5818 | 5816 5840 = 0.65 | 4.57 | 4.63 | 4.8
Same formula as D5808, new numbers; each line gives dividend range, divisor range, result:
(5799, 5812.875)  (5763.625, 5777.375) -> 1.01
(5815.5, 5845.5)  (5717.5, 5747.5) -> 1.04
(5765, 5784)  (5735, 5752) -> 1.01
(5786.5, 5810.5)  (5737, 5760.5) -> 1.01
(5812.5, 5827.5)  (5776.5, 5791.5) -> 1.09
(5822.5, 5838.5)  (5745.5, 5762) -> 1.08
